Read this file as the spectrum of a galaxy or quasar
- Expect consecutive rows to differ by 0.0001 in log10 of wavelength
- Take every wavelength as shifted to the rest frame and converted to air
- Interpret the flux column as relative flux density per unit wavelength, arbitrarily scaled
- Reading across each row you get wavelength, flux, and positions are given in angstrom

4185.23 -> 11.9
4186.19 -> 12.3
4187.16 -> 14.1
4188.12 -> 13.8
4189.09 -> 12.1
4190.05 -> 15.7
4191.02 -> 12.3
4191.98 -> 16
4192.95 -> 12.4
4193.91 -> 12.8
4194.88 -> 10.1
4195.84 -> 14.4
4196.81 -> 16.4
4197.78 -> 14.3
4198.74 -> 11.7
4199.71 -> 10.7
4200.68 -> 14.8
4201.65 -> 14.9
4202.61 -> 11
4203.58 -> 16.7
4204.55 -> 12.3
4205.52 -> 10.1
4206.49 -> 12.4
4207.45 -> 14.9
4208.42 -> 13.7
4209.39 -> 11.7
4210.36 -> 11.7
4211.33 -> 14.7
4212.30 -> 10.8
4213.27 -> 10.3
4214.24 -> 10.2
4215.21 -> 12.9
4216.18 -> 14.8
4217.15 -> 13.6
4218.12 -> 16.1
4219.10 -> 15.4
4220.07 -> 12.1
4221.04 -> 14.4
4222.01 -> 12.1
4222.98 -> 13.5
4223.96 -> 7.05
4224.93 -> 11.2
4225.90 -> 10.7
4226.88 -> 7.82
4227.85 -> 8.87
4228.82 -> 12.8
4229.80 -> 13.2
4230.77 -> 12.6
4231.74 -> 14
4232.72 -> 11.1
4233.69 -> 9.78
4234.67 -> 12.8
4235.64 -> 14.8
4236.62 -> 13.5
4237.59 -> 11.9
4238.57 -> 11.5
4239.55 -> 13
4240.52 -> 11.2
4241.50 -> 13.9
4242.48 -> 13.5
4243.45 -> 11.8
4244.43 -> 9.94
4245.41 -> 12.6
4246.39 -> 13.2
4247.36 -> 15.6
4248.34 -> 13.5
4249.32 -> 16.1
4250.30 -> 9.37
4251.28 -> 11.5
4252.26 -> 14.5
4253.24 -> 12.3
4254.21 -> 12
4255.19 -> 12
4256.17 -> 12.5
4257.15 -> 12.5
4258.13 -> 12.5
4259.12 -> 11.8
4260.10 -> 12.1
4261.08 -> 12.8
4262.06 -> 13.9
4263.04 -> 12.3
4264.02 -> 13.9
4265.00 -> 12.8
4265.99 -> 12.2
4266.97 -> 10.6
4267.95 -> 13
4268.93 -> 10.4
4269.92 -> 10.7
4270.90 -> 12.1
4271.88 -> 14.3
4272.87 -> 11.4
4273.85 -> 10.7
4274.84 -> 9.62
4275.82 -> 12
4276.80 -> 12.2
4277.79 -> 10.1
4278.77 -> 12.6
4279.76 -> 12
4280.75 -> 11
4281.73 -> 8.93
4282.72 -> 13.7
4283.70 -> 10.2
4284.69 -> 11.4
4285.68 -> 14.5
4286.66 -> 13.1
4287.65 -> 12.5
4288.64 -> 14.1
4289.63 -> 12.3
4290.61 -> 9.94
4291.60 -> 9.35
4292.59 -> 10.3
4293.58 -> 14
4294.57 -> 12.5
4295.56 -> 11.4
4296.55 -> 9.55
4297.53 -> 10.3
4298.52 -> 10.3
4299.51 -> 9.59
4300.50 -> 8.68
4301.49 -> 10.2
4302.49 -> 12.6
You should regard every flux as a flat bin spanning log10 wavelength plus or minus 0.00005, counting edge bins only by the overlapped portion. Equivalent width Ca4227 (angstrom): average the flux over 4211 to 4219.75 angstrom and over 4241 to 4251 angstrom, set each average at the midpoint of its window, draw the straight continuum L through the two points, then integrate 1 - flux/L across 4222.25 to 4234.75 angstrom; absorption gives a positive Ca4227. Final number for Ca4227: 1.8 angstrom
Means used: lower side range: 13.1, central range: 11.1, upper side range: 12.9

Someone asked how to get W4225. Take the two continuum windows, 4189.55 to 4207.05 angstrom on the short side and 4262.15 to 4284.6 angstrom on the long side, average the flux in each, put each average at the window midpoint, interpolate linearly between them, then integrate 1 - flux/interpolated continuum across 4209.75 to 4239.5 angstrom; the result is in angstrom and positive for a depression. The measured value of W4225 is 1.2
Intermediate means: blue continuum 13.3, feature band 12.2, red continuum 11.7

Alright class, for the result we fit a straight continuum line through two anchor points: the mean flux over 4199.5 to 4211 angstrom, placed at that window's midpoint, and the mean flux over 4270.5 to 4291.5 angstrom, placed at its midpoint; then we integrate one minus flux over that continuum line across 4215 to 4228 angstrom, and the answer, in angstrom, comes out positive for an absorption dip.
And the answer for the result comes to 0.5 angstrom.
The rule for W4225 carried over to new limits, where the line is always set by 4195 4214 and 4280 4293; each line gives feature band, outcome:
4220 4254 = 0.54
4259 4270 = -0.25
